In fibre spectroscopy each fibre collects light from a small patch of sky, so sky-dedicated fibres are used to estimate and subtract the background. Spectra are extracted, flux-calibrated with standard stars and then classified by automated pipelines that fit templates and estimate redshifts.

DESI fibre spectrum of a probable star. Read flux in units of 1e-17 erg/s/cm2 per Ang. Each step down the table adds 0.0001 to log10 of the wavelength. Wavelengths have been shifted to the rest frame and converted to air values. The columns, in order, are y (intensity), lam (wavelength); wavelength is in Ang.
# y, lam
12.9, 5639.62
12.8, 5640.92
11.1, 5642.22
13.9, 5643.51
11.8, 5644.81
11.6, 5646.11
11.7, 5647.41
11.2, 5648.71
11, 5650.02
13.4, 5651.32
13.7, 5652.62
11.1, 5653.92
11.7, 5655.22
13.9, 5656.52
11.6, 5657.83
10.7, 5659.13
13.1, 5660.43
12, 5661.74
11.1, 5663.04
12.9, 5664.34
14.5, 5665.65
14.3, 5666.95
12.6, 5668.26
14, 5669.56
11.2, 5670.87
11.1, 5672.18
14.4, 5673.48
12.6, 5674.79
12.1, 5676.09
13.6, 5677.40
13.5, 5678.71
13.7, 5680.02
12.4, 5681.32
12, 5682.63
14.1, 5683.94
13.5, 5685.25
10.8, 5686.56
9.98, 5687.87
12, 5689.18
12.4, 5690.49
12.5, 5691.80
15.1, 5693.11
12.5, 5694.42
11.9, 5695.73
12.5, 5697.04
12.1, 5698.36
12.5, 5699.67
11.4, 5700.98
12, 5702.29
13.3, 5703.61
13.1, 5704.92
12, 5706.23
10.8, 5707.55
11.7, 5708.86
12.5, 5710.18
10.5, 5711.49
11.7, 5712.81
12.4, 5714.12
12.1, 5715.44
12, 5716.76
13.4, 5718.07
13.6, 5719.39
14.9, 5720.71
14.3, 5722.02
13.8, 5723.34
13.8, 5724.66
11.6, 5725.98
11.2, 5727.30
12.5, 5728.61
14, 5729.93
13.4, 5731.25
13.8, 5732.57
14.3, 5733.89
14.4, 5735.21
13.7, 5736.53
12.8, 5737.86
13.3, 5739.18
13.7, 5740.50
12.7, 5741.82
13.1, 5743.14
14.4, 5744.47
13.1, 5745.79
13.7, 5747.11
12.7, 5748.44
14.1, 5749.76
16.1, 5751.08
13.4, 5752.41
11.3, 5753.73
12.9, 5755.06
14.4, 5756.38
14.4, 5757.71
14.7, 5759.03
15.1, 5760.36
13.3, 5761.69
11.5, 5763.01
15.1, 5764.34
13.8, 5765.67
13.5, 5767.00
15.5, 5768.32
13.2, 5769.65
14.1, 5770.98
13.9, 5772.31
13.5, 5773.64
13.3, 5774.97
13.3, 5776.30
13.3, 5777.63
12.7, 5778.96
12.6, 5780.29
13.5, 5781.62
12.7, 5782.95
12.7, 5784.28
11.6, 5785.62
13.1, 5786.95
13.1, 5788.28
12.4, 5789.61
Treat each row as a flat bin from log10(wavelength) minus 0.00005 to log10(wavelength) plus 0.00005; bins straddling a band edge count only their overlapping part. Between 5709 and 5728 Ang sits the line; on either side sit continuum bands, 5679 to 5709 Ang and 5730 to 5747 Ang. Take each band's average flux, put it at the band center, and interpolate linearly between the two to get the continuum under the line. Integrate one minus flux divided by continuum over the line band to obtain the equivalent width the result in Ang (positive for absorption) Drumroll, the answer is 0.5 Ang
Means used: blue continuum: 12.4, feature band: 12.7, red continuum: 13.6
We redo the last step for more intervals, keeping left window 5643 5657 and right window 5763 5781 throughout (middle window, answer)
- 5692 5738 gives 0.6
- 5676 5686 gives -0.5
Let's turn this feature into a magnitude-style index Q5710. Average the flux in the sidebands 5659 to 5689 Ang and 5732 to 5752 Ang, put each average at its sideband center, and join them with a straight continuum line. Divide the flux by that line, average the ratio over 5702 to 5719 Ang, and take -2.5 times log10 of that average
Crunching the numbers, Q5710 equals 0.09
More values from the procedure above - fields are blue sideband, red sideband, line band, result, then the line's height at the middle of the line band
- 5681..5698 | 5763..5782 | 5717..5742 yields -0.036 mag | 13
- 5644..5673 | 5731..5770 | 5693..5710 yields 0.058 mag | 13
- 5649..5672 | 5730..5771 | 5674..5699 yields 0.019 mag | 12.8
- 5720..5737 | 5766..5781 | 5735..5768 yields -0.010 mag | 13.5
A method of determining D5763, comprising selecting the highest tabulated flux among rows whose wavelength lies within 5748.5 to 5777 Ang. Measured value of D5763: 16.1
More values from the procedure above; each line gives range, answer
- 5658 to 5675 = 14.5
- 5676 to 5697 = 15.1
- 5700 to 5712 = 13.3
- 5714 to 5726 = 14.9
